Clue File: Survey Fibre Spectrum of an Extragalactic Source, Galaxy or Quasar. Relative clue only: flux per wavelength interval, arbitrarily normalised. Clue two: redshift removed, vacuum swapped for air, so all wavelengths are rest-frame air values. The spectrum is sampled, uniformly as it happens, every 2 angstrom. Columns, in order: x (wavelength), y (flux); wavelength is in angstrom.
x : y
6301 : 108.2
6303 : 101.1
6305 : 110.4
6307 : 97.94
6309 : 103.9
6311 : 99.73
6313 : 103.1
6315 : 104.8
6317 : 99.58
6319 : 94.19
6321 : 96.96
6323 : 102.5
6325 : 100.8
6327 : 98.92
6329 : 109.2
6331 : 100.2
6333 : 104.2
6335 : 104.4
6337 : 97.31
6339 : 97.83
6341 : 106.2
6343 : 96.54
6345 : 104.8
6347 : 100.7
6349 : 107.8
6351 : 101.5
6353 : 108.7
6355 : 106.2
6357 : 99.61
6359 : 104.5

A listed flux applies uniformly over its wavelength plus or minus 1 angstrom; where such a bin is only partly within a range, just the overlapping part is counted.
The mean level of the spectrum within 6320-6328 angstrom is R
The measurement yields 99.8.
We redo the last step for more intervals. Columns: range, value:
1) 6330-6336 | 103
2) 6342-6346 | 101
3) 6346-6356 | 105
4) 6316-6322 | 96.9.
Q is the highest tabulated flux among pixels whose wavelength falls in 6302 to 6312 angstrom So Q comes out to 110.4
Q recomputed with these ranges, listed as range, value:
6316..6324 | 102.5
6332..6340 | 104.4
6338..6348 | 106.2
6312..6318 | 104.8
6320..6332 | 109.2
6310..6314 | 103.1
